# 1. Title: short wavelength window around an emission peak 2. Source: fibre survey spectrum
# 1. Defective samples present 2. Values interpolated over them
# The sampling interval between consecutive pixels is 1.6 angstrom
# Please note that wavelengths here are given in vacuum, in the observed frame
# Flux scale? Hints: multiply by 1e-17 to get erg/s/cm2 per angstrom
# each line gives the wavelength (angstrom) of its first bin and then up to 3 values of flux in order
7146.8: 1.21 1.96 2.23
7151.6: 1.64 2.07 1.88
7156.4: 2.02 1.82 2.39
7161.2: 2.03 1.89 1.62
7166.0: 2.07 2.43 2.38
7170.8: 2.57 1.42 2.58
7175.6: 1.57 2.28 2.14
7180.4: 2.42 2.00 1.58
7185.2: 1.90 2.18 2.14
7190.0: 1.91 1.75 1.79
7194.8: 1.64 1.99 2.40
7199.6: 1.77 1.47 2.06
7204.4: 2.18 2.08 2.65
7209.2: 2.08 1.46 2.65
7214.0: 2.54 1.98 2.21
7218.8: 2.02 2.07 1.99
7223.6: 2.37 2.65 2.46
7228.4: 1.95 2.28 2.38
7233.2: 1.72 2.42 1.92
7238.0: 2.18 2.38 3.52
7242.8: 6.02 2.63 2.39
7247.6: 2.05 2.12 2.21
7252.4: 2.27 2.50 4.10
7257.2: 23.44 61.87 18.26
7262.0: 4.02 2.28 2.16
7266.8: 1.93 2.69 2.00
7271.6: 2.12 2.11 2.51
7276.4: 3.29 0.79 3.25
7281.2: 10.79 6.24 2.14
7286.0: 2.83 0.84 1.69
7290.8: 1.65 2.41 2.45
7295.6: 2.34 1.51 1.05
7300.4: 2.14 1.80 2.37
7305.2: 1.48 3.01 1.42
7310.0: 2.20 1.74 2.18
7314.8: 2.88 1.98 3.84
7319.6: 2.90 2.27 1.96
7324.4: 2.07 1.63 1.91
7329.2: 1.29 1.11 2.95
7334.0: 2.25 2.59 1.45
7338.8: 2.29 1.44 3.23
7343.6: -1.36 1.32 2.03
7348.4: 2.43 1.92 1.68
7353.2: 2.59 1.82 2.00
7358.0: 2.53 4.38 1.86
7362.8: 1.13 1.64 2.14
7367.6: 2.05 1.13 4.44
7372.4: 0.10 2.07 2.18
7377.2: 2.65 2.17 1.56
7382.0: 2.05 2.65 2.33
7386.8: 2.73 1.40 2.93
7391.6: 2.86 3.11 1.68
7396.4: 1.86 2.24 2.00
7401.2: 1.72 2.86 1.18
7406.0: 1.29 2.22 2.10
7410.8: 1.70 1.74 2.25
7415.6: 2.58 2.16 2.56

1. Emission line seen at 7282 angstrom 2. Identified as [N II]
